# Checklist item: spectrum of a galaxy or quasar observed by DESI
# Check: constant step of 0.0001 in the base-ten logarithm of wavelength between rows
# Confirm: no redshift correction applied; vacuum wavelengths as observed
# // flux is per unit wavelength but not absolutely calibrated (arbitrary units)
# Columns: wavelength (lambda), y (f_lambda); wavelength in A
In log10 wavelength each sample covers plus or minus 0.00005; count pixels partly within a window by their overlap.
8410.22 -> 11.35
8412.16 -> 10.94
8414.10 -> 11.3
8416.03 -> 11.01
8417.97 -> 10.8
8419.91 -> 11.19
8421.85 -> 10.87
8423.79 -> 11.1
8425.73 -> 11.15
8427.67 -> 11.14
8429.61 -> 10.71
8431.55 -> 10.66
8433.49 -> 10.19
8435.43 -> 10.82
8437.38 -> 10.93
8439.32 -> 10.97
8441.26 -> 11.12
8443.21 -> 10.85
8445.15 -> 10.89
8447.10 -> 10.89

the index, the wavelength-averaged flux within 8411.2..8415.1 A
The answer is 11.1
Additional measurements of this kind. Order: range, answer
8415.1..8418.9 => 10.9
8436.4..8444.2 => 11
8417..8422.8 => 10.9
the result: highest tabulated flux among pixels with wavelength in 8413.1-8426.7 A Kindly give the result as 11.3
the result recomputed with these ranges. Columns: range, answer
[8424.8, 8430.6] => 11.15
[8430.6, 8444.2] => 11.12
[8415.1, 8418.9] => 11.01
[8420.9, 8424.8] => 11.1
